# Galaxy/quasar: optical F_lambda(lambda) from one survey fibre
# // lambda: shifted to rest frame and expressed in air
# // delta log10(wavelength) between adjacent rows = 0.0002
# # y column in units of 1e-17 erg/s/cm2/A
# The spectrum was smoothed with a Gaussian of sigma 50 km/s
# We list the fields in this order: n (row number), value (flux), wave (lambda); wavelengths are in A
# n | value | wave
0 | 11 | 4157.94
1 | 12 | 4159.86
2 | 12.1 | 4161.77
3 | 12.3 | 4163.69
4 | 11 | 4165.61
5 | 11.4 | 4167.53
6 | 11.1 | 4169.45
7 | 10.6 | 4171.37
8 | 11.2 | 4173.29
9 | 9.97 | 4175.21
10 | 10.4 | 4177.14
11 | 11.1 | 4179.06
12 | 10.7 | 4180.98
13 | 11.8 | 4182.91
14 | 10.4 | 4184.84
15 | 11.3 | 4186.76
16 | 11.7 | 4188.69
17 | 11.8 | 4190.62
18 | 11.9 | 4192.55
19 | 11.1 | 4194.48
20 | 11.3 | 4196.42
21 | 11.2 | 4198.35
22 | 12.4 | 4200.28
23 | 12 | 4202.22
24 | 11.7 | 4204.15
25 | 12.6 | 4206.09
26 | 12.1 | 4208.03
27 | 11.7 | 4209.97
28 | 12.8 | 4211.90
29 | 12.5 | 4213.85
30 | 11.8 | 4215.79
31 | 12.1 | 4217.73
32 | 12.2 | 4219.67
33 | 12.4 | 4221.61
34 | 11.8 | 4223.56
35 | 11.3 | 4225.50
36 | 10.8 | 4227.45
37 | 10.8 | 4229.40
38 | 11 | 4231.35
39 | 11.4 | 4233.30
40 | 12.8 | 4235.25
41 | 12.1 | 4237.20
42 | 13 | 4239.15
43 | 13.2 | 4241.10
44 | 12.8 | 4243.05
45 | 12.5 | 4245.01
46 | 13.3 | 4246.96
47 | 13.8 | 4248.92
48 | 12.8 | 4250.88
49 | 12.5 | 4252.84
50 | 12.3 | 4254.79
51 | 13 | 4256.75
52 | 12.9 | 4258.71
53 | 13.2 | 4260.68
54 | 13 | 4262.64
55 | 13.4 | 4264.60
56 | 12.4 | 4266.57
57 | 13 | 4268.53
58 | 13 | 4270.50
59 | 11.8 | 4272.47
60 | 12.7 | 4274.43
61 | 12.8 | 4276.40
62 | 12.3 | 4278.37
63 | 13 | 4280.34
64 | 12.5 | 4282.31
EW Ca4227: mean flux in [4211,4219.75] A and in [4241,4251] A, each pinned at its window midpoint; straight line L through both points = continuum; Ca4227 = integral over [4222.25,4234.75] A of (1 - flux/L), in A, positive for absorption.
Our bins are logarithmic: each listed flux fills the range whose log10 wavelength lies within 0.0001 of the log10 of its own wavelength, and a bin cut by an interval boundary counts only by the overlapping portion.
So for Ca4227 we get 1.3 A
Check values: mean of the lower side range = 12.3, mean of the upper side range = 13.1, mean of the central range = 11.3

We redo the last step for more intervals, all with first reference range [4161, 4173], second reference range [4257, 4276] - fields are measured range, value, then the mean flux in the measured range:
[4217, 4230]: 0.6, 11.6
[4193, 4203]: 0.2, 11.6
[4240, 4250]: -0.5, 13.1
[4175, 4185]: 0.7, 10.8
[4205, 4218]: -0.2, 12.2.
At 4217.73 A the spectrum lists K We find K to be 12.1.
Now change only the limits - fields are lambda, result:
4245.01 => 12.5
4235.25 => 12.8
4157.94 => 11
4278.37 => 12.3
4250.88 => 12.8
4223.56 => 11.8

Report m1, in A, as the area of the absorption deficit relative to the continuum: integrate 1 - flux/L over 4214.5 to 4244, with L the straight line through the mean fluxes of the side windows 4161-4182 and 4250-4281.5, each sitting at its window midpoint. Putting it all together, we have 0.3 A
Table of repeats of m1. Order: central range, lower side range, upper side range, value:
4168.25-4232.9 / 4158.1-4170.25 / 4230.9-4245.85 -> 2.7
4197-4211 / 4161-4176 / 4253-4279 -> -0.2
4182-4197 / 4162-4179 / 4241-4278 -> 0.0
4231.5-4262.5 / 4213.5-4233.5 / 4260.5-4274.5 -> -1.2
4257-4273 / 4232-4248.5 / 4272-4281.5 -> -0.4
